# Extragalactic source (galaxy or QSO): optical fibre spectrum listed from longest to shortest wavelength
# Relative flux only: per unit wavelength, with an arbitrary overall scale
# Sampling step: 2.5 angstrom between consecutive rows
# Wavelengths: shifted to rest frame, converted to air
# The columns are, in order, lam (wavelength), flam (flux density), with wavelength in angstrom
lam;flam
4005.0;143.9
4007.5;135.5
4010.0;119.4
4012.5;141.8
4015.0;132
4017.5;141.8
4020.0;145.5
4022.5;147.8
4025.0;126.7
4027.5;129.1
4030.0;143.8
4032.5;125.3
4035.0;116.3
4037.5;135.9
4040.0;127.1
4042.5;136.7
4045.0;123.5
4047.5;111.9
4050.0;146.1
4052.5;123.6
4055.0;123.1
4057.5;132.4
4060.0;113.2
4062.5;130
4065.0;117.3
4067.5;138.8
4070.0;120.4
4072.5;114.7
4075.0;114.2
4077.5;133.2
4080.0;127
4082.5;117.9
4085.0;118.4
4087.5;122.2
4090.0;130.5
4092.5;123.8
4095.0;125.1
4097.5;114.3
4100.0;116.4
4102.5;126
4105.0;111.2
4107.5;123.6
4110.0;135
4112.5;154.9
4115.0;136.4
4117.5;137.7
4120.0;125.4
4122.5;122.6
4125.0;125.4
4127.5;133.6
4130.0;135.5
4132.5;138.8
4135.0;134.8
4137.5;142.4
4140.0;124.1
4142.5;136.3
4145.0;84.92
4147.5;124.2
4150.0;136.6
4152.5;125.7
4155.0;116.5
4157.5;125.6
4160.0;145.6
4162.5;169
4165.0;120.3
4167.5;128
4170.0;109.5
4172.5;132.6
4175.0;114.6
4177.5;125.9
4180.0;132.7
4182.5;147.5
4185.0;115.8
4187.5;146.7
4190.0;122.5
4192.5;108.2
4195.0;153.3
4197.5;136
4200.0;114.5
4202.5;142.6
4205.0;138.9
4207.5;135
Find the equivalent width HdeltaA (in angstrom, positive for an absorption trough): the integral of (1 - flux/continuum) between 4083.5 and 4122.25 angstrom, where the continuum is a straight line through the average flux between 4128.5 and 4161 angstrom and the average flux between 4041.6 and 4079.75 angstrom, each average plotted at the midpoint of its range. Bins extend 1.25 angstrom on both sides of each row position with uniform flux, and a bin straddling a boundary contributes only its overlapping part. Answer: 0.1 angstrom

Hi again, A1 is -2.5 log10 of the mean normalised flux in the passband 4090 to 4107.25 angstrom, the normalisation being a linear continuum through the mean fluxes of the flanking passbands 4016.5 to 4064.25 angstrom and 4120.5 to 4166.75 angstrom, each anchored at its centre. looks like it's 0.084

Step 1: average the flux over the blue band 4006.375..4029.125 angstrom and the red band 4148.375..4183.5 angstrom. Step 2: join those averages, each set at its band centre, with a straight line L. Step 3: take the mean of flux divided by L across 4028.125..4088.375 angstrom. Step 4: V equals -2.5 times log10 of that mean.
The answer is 0.07 mag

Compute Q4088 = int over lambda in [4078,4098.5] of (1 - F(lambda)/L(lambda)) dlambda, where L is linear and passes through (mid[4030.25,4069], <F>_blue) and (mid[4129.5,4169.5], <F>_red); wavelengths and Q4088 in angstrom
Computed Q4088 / 0.9 angstrom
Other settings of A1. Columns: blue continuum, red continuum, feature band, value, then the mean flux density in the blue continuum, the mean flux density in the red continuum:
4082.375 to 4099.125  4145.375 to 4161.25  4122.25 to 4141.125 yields -0.07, 122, 127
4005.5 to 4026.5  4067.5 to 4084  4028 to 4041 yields 0.02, 136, 123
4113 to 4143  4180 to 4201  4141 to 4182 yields 0.04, 133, 131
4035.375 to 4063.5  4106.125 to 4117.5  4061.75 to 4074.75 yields 0.06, 127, 137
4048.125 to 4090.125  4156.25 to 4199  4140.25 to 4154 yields 0.07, 125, 131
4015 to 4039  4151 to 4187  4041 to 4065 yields 0.06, 134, 130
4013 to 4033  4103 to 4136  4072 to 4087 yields 0.11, 137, 132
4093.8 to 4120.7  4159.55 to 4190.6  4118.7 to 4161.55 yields 0.01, 128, 131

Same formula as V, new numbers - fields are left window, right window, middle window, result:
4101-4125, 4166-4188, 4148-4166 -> -0.05 mag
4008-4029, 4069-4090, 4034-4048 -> 0.04 mag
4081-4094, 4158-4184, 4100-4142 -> -0.04 mag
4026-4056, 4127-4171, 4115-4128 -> 0.00 mag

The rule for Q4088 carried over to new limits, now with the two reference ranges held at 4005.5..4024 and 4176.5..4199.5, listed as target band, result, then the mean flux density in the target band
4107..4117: -0.32 angstrom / 139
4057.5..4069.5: 0.94 angstrom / 125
